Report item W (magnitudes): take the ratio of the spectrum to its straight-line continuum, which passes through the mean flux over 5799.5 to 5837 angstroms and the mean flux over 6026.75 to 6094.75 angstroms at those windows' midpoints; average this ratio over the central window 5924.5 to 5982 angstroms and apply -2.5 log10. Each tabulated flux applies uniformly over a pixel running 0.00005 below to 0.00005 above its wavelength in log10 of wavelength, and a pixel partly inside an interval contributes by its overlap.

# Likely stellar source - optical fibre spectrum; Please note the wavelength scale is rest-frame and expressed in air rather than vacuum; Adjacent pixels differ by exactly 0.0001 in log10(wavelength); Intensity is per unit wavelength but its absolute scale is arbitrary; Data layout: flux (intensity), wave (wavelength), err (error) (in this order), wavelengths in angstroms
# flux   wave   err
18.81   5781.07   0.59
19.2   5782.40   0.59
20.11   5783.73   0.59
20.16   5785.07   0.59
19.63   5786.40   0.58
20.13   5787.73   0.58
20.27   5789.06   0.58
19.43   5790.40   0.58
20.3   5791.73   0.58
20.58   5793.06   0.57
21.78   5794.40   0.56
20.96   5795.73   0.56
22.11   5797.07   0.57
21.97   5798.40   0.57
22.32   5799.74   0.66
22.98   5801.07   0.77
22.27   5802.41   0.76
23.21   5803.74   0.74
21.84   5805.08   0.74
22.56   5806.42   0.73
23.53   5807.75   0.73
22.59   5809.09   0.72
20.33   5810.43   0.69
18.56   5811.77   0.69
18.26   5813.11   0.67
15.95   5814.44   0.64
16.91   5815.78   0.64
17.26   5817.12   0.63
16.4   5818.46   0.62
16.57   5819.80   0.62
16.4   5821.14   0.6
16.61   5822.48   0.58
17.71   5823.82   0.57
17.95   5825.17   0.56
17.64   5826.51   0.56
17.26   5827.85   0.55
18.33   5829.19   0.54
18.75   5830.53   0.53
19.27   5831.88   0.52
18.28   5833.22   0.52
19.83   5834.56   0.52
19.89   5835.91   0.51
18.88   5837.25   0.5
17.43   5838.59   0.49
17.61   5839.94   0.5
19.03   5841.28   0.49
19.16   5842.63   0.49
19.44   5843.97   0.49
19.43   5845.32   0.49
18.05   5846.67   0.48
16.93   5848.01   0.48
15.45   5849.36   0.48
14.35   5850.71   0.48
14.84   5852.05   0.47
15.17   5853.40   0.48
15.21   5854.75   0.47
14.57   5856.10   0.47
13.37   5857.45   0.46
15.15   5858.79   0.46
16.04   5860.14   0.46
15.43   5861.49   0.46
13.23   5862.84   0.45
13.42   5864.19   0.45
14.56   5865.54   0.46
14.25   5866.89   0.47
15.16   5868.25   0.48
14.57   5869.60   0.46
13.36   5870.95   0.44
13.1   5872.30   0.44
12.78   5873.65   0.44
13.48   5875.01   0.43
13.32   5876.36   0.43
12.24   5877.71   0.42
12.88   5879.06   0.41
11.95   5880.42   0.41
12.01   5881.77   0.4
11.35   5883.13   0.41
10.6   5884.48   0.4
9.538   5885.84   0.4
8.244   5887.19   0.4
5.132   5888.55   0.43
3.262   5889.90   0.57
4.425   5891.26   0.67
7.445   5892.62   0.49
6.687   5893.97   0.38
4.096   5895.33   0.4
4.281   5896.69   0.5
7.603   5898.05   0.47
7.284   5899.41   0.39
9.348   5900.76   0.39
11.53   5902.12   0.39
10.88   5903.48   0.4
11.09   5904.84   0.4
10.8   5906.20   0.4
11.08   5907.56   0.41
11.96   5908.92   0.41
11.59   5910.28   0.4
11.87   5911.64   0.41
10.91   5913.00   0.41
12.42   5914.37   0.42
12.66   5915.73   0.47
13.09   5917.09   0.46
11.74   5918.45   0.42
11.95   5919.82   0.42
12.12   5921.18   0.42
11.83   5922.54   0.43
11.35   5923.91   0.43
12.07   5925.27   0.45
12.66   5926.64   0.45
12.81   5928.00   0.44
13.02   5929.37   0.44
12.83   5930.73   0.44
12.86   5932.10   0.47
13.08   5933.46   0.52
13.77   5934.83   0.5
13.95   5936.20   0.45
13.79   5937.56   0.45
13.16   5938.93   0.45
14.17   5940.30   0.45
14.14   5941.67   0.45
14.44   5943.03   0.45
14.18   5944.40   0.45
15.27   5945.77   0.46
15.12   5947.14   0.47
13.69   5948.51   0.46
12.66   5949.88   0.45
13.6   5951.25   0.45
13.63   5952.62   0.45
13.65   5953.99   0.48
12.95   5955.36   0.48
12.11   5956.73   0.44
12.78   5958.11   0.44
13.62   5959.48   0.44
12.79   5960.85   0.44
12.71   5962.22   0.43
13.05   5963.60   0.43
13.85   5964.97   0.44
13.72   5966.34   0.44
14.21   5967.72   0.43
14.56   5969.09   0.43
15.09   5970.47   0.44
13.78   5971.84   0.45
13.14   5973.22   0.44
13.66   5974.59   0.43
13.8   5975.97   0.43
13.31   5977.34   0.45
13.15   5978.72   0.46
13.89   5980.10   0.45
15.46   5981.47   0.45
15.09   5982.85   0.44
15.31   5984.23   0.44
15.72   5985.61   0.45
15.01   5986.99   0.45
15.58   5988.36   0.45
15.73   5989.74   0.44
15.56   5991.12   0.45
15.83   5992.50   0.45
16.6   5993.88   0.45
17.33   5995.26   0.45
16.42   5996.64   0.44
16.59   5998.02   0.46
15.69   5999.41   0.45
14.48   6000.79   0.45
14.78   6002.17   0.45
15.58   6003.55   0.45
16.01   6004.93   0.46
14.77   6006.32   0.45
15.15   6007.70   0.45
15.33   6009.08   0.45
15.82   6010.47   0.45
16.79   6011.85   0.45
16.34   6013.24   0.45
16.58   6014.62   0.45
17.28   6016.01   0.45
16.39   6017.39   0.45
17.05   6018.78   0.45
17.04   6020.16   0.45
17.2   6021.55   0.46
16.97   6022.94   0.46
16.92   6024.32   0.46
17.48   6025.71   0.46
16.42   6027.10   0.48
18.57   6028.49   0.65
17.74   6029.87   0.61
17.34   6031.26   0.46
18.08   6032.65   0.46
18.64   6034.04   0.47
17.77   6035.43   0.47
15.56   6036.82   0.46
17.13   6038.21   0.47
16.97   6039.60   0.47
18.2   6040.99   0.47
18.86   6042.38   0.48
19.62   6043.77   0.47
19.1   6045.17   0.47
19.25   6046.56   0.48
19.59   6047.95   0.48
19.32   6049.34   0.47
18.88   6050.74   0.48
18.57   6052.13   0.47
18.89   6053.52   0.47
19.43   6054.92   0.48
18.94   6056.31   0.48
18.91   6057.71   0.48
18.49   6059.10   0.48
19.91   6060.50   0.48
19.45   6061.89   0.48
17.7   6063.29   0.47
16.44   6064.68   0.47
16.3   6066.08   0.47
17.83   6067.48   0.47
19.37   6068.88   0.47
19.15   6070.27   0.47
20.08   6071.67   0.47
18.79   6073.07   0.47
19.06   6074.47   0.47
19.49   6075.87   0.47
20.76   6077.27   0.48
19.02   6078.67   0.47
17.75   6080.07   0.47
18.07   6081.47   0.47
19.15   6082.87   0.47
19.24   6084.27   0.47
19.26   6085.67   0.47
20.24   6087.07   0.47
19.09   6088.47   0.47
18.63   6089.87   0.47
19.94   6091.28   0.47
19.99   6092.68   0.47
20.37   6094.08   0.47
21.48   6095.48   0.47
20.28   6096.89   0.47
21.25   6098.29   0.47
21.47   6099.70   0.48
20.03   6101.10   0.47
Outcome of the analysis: 0.36 mag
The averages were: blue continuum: 19.2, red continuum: 18.7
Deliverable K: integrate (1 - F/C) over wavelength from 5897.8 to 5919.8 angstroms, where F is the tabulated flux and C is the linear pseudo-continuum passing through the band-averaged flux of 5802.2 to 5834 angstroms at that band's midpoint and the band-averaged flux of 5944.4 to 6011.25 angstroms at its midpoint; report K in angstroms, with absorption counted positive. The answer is 7.1 angstroms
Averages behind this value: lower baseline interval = 18.9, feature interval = 11.1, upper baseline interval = 14.5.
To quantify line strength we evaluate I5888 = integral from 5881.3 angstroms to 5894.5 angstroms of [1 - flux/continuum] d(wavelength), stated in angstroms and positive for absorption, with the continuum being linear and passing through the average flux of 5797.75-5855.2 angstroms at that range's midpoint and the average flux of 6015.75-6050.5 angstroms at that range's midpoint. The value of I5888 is 7.6 angstroms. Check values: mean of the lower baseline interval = 18.7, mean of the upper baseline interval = 17.8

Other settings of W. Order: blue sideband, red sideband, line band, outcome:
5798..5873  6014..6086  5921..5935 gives 0.385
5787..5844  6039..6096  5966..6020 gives 0.242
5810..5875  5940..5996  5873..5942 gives 0.364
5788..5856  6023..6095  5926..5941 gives 0.376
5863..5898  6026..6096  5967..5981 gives 0.065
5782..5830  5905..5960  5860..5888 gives 0.245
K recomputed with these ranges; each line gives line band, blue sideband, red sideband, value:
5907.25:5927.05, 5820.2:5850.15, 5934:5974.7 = 4.1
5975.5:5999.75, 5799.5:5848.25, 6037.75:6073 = 4.4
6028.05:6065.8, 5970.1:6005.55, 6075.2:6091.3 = -1.6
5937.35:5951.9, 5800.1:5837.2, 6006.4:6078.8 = 3.5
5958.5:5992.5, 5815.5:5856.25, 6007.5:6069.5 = 6.6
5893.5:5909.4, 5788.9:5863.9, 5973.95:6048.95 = 7.9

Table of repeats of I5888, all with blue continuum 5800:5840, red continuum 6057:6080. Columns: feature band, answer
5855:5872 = 4.1 angstroms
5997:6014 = 2.9 angstroms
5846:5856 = 1.8 angstroms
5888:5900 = 8.5 angstroms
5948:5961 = 4.0 angstroms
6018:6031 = 1.1 angstroms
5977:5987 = 2.2 angstroms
